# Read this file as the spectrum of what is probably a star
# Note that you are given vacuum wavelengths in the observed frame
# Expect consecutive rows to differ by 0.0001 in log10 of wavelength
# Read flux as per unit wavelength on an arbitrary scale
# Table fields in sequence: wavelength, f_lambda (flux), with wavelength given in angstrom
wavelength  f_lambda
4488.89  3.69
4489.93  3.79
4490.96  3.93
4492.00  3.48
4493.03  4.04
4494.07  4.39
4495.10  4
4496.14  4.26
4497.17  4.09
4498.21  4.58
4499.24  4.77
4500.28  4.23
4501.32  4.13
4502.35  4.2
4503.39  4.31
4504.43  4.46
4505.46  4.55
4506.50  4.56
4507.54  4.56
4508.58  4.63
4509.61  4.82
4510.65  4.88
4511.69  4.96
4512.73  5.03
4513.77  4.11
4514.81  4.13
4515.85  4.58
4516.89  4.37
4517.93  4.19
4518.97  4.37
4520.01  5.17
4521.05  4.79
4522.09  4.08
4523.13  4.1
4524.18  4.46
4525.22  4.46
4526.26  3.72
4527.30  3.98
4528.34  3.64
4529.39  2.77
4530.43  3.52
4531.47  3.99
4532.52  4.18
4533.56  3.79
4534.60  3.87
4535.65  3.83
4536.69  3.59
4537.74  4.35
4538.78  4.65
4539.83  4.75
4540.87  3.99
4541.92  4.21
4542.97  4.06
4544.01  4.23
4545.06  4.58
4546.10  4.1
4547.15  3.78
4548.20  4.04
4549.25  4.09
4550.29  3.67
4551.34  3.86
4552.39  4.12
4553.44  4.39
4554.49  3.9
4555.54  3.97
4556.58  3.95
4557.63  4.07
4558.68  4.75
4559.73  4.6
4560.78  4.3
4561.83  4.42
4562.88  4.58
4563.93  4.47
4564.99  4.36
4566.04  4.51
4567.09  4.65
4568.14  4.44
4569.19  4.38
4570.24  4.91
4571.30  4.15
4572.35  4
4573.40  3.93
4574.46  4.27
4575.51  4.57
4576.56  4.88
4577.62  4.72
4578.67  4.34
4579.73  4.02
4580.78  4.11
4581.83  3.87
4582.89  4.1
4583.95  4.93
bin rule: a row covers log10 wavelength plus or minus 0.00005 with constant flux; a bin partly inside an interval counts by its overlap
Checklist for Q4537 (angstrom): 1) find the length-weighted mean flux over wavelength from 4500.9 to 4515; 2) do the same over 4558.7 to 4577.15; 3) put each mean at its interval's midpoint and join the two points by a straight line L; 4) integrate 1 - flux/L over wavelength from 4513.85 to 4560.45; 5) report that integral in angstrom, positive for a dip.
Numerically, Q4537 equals 3.76 angstrom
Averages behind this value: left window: 4.54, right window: 4.44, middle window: 4.13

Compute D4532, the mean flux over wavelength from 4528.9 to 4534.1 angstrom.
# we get 3.66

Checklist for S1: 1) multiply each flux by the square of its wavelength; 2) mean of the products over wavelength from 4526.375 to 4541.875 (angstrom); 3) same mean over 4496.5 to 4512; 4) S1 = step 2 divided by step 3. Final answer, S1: 0.88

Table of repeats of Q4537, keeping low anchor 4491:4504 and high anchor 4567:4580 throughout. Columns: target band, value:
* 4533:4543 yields 0.45 angstrom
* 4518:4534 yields 0.75 angstrom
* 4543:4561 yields 0.86 angstrom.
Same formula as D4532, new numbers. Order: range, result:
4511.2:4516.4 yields 4.56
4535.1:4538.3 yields 3.93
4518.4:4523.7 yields 4.5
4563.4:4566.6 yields 4.44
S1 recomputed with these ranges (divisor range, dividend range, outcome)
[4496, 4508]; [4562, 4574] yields 1.03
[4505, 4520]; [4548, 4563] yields 0.93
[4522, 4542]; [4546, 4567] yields 1.07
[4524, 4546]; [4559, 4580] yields 1.12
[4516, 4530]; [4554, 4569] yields 1.06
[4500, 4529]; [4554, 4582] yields 1.01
